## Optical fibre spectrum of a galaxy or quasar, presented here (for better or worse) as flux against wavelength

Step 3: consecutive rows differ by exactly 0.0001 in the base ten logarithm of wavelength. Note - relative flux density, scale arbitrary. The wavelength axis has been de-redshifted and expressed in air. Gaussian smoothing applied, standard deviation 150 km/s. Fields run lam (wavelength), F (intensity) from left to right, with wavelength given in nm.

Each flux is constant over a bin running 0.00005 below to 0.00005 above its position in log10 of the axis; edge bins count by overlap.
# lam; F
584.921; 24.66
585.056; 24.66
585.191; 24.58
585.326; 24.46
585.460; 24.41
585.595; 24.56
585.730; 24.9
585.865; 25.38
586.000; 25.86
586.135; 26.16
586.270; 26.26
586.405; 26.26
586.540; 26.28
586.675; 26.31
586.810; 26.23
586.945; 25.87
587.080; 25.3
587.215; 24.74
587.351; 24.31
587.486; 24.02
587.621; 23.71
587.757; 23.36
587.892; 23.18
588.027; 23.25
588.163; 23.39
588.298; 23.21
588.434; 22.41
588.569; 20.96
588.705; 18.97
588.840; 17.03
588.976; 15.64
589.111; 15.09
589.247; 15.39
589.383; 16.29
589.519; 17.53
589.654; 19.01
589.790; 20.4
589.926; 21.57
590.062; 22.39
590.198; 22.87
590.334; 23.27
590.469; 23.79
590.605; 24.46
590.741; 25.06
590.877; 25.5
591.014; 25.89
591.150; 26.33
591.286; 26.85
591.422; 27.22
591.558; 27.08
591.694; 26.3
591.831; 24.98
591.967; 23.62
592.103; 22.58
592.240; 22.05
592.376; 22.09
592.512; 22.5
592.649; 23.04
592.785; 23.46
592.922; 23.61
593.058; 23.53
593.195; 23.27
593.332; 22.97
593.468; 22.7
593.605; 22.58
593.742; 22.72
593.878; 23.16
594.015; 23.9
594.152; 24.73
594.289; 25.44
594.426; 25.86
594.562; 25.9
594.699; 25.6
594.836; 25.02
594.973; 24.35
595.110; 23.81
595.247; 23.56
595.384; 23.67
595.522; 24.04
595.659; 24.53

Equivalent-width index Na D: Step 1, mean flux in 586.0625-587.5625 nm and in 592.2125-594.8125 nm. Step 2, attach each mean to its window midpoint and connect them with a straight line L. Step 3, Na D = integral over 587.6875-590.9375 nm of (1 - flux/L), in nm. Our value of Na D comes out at 0.51 nm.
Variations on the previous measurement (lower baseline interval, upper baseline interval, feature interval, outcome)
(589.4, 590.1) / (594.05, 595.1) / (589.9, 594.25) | -0.332 nm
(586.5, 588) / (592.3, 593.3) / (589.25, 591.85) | 0.048 nm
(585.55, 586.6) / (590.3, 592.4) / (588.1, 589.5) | 0.361 nm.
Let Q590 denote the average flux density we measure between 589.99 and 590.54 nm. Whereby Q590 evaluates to 23.1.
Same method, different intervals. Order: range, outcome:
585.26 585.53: 24.5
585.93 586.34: 26.1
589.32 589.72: 17.6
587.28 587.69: 24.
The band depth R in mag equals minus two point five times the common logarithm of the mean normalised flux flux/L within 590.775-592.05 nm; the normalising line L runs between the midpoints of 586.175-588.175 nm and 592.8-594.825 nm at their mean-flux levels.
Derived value -0.068 mag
